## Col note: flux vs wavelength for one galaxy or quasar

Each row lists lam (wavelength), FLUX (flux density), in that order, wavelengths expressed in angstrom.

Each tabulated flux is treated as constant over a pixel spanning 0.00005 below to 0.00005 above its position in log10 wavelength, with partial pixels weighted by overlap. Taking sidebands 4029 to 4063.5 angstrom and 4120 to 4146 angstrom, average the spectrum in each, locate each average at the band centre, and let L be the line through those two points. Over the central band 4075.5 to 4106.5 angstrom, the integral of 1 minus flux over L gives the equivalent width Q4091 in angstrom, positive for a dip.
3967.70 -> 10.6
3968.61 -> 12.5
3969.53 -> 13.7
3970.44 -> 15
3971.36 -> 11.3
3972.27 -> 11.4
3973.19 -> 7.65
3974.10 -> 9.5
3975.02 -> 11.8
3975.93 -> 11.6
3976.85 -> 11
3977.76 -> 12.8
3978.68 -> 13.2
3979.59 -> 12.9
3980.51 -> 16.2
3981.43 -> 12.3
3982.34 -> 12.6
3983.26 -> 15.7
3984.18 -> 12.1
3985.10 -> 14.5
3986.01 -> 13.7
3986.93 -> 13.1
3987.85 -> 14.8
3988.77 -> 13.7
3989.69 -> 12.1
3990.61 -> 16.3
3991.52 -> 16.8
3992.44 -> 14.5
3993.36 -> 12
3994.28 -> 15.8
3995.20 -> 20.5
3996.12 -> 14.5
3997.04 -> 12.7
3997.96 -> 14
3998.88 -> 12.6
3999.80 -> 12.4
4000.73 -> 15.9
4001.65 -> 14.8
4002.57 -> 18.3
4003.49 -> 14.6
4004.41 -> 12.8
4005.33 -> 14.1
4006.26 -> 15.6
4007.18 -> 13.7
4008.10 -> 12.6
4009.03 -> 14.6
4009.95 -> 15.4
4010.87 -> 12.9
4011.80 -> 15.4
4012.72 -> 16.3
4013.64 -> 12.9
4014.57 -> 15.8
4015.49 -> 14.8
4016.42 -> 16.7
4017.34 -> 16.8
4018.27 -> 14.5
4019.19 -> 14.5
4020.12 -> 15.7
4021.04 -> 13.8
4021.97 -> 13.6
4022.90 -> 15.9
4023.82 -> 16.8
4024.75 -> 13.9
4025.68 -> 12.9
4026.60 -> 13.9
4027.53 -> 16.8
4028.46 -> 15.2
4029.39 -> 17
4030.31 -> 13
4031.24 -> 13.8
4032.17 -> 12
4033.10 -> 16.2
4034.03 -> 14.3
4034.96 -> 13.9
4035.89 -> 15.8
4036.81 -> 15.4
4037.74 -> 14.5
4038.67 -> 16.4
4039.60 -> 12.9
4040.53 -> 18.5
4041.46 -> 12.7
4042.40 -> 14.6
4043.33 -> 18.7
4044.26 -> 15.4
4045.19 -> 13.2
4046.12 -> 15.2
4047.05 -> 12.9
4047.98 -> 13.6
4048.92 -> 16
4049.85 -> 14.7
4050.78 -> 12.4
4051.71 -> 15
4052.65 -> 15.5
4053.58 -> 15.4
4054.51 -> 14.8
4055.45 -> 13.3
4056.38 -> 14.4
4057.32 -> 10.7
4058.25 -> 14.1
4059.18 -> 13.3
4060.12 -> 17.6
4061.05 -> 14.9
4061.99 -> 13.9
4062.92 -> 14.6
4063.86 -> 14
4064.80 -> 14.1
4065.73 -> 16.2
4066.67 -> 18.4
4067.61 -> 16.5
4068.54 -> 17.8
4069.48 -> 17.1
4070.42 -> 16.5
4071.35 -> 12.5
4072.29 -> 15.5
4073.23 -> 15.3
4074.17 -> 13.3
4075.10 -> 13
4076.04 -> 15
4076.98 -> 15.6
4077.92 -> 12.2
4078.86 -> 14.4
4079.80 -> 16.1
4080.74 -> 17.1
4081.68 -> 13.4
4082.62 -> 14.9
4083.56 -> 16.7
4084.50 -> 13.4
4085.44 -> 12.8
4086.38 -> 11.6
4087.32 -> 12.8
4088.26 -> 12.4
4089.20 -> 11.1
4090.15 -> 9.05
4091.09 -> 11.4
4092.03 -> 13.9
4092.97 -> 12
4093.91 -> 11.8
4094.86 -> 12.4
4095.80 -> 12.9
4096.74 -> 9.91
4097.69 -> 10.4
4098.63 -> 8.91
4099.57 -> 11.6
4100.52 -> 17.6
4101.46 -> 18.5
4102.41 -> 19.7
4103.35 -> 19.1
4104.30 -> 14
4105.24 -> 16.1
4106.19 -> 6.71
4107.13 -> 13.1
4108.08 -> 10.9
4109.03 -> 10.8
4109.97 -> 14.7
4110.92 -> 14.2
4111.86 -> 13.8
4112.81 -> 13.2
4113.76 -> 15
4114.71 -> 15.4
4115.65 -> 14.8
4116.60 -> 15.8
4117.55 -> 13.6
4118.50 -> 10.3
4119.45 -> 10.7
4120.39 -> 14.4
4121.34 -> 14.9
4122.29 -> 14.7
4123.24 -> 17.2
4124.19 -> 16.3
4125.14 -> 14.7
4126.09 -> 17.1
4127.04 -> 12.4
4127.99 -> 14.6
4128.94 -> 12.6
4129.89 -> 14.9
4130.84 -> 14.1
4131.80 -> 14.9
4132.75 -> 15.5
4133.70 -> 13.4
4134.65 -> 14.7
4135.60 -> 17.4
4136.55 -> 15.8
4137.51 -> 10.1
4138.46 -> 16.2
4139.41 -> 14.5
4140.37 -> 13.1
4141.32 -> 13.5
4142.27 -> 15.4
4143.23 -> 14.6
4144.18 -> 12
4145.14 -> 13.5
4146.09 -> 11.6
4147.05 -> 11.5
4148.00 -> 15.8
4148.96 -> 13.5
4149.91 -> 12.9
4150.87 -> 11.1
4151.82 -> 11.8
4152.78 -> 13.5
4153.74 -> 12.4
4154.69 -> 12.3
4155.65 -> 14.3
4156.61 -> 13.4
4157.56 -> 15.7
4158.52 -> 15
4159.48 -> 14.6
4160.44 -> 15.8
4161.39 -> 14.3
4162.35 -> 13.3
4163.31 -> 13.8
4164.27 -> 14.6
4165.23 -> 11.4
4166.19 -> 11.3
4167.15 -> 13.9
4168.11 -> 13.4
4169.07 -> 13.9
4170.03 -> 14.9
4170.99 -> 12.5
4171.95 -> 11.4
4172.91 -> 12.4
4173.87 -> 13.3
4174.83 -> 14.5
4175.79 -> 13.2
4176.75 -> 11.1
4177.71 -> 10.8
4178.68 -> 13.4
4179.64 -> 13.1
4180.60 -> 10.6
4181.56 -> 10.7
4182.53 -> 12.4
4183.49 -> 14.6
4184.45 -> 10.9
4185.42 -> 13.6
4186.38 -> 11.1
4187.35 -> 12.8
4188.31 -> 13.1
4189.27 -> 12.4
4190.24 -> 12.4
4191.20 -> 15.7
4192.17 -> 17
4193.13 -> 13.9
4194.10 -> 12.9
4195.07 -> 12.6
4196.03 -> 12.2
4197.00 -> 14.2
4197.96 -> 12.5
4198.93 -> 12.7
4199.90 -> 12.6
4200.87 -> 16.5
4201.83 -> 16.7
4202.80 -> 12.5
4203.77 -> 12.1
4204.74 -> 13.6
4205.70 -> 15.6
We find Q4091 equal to 2.16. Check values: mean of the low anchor 14.6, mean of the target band 13.5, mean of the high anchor 14.5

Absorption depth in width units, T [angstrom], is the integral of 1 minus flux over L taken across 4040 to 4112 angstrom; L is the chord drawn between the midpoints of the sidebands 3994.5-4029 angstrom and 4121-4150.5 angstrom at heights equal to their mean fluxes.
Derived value 2.0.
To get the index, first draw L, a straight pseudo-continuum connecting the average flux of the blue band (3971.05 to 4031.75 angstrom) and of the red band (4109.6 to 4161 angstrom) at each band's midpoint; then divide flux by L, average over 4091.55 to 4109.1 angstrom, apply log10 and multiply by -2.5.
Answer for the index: 0.067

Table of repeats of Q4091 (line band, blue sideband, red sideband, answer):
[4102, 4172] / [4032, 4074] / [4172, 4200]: -1.57 angstrom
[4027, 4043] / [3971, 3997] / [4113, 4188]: -1.75 angstrom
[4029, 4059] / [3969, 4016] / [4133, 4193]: -1.90 angstrom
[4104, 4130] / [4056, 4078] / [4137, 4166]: 0.48 angstrom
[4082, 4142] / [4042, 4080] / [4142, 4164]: 1.56 angstrom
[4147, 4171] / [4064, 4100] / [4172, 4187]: -1.75 angstrom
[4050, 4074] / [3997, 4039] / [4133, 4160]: -0.95 angstrom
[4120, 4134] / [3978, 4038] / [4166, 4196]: -1.44 angstrom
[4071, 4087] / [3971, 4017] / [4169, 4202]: -0.90 angstrom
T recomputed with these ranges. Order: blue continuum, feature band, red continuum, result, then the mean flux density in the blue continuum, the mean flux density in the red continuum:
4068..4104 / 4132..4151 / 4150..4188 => -0.8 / 13.9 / 13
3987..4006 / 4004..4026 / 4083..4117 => -0.4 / 14.6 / 13.3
